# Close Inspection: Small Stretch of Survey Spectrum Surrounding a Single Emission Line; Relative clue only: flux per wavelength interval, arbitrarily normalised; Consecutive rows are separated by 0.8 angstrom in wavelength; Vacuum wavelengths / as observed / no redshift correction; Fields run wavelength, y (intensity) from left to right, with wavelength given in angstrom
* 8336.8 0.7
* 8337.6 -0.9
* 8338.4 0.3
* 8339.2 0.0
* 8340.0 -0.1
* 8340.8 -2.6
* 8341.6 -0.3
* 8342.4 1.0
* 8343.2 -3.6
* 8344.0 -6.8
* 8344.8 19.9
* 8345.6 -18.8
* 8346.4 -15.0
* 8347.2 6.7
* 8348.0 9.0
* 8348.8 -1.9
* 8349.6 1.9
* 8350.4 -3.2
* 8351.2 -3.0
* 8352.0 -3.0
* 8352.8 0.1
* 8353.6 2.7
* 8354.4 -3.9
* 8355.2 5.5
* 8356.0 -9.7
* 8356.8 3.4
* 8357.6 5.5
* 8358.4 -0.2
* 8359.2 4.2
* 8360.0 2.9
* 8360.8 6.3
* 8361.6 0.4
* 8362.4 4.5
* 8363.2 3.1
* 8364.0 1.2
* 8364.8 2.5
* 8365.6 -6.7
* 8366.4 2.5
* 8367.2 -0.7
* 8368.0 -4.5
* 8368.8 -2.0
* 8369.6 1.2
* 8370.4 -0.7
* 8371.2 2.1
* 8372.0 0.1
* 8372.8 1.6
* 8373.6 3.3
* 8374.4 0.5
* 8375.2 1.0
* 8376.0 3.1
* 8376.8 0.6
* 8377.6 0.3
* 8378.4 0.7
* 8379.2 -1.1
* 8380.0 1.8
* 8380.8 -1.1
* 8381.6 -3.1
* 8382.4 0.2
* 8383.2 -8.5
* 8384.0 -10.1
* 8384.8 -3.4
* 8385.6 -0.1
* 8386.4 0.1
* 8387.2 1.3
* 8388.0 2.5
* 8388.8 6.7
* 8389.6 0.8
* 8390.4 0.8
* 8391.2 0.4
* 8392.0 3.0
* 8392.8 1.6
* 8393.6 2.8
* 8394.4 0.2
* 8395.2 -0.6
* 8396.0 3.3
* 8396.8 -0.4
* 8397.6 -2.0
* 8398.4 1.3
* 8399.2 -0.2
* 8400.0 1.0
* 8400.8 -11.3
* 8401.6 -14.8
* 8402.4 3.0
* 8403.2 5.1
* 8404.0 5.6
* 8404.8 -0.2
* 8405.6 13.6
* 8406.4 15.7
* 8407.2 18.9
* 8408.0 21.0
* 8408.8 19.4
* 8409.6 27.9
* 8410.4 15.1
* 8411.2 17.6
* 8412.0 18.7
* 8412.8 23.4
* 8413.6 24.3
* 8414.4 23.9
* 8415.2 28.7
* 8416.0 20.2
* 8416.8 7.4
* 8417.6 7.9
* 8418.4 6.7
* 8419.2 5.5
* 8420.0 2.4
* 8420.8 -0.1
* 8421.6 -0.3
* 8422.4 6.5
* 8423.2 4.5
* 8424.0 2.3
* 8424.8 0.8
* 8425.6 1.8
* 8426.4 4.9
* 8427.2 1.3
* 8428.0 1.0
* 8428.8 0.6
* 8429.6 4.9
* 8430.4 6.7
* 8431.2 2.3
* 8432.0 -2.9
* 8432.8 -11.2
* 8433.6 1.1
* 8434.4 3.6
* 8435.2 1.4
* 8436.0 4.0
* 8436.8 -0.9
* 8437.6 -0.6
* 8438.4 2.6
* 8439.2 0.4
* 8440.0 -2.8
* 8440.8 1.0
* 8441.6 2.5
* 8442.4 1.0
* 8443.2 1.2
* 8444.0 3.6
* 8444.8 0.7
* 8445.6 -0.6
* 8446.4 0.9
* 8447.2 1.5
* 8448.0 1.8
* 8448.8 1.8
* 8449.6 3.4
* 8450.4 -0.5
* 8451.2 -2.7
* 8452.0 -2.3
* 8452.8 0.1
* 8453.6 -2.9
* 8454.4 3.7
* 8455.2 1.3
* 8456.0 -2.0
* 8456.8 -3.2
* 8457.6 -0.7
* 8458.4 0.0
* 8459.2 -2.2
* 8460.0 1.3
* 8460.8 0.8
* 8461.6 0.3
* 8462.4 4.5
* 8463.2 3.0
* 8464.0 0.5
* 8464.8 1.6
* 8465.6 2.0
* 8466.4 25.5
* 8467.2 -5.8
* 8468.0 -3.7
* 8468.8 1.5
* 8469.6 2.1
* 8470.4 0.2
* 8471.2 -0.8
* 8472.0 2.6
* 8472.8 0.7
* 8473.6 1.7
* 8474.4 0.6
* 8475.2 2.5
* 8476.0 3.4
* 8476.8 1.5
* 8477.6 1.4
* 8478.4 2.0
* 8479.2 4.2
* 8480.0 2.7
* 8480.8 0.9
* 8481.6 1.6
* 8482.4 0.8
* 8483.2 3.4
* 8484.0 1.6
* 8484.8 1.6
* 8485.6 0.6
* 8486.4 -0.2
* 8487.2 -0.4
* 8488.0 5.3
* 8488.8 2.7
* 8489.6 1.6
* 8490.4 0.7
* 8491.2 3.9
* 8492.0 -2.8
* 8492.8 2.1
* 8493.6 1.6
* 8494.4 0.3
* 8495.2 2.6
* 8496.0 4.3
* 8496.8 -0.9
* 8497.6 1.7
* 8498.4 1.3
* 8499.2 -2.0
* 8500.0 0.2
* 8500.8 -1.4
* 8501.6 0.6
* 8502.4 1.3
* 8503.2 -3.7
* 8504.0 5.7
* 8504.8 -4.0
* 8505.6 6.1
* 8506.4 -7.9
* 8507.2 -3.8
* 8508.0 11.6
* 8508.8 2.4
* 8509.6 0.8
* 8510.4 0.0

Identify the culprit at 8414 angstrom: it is [O II] 3727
